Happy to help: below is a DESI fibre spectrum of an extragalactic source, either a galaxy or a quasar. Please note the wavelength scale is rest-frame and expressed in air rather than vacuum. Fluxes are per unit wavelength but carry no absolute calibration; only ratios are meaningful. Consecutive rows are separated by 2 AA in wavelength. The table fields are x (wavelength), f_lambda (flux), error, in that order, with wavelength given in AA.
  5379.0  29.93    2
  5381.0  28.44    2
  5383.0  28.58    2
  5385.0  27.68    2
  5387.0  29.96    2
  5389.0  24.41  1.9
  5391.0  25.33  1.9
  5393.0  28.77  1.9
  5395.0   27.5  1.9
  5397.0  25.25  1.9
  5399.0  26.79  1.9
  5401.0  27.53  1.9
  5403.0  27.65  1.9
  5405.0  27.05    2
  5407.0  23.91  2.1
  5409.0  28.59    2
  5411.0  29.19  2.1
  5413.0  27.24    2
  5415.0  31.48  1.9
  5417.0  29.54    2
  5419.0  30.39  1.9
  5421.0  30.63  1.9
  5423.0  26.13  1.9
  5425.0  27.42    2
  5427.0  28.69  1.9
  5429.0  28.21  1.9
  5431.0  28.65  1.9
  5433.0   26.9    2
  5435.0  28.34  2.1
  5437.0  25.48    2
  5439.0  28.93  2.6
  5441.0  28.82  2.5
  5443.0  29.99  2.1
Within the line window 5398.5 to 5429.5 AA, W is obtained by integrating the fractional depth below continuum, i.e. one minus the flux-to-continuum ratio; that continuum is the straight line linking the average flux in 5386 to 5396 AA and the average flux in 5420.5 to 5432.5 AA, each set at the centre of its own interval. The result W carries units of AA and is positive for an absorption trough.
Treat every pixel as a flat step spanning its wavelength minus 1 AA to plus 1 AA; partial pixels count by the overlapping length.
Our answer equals -0.4 AA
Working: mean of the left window 27.2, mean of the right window 28.1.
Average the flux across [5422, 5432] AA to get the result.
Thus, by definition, 27.8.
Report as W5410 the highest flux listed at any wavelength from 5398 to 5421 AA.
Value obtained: 31.48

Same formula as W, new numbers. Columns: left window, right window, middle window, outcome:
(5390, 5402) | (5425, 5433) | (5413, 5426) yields -0.6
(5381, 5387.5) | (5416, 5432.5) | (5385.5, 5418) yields 1.3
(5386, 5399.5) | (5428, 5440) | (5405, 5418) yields -0.5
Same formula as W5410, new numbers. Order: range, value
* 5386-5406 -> 29.96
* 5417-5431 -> 30.63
